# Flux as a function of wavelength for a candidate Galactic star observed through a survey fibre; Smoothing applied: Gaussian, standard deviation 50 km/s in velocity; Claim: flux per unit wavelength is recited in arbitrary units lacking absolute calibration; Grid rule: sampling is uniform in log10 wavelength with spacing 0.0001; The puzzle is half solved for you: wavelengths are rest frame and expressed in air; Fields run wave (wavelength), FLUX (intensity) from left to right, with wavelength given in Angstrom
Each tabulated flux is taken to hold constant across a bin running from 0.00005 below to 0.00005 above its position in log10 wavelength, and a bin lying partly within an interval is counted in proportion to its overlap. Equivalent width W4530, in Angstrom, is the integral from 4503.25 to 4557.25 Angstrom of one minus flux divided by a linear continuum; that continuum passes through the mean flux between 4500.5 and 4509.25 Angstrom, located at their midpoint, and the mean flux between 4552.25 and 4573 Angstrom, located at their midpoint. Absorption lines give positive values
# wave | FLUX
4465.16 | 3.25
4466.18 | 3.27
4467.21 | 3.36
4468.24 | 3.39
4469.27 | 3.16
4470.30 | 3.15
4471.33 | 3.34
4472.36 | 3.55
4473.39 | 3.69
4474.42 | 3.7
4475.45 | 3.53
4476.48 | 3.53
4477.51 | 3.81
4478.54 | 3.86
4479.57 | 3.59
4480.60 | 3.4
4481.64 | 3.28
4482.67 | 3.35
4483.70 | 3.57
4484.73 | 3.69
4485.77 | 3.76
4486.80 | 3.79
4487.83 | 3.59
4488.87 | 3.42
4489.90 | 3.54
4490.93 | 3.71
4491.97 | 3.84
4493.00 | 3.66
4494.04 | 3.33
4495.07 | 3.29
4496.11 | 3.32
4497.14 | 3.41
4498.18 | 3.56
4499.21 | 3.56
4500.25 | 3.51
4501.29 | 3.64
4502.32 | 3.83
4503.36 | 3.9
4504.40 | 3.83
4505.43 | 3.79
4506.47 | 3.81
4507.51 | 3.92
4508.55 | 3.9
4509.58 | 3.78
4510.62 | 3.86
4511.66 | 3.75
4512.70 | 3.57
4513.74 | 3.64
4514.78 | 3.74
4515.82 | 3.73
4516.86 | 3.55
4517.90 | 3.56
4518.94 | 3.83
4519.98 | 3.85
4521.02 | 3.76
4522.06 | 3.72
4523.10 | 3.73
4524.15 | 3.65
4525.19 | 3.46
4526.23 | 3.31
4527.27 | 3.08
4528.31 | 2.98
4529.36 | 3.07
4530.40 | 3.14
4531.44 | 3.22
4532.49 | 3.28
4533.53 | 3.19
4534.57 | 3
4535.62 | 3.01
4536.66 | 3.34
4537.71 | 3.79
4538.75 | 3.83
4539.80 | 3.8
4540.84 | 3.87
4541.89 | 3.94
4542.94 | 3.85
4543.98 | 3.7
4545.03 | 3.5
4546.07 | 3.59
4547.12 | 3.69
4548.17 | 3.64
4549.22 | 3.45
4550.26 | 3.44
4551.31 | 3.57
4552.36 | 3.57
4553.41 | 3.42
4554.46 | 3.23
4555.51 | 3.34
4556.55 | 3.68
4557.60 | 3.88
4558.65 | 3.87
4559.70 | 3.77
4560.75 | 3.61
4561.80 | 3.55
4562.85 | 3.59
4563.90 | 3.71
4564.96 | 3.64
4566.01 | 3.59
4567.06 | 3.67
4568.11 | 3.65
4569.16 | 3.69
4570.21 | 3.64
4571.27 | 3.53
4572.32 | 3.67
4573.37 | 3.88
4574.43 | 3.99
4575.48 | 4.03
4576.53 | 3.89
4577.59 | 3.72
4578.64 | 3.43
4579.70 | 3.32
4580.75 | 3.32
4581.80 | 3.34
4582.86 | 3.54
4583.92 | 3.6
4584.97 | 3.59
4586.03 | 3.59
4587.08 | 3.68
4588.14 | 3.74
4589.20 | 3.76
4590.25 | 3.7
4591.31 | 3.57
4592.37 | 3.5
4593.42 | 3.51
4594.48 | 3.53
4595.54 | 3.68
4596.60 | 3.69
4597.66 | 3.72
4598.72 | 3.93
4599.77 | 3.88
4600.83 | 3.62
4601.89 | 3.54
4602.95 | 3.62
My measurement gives 2.3 Angstrom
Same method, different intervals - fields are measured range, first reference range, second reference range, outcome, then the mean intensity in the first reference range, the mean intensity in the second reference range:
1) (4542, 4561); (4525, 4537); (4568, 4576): -0.8 Angstrom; 3.16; 3.77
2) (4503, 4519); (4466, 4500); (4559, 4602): -0.9 Angstrom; 3.52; 3.65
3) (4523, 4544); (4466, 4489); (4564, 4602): 0.9 Angstrom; 3.52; 3.65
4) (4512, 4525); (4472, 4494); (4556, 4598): -0.2 Angstrom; 3.61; 3.65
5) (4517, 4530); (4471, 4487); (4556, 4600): 0.4 Angstrom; 3.59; 3.66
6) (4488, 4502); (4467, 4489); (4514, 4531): 0.0 Angstrom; 3.53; 3.51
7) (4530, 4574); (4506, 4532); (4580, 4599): 0.2 Angstrom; 3.58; 3.6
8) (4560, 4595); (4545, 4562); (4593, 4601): 0.2 Angstrom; 3.58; 3.7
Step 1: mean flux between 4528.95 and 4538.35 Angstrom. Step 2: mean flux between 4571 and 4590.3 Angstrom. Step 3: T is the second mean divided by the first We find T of 1.1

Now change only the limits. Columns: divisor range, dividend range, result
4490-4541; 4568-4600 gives 1.02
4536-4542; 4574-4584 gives 0.97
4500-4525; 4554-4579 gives 0.98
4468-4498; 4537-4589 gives 1.03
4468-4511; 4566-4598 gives 1.01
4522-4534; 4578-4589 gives 1.07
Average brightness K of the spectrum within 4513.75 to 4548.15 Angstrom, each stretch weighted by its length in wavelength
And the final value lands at 3.53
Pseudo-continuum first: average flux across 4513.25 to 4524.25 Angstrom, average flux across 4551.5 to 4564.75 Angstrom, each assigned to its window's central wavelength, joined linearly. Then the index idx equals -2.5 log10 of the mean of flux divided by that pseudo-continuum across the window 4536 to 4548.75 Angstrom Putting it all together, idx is -0.02 mag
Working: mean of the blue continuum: 3.71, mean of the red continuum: 3.6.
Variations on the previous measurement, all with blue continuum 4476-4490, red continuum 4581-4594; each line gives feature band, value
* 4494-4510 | -0.022 mag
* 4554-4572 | -0.012 mag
